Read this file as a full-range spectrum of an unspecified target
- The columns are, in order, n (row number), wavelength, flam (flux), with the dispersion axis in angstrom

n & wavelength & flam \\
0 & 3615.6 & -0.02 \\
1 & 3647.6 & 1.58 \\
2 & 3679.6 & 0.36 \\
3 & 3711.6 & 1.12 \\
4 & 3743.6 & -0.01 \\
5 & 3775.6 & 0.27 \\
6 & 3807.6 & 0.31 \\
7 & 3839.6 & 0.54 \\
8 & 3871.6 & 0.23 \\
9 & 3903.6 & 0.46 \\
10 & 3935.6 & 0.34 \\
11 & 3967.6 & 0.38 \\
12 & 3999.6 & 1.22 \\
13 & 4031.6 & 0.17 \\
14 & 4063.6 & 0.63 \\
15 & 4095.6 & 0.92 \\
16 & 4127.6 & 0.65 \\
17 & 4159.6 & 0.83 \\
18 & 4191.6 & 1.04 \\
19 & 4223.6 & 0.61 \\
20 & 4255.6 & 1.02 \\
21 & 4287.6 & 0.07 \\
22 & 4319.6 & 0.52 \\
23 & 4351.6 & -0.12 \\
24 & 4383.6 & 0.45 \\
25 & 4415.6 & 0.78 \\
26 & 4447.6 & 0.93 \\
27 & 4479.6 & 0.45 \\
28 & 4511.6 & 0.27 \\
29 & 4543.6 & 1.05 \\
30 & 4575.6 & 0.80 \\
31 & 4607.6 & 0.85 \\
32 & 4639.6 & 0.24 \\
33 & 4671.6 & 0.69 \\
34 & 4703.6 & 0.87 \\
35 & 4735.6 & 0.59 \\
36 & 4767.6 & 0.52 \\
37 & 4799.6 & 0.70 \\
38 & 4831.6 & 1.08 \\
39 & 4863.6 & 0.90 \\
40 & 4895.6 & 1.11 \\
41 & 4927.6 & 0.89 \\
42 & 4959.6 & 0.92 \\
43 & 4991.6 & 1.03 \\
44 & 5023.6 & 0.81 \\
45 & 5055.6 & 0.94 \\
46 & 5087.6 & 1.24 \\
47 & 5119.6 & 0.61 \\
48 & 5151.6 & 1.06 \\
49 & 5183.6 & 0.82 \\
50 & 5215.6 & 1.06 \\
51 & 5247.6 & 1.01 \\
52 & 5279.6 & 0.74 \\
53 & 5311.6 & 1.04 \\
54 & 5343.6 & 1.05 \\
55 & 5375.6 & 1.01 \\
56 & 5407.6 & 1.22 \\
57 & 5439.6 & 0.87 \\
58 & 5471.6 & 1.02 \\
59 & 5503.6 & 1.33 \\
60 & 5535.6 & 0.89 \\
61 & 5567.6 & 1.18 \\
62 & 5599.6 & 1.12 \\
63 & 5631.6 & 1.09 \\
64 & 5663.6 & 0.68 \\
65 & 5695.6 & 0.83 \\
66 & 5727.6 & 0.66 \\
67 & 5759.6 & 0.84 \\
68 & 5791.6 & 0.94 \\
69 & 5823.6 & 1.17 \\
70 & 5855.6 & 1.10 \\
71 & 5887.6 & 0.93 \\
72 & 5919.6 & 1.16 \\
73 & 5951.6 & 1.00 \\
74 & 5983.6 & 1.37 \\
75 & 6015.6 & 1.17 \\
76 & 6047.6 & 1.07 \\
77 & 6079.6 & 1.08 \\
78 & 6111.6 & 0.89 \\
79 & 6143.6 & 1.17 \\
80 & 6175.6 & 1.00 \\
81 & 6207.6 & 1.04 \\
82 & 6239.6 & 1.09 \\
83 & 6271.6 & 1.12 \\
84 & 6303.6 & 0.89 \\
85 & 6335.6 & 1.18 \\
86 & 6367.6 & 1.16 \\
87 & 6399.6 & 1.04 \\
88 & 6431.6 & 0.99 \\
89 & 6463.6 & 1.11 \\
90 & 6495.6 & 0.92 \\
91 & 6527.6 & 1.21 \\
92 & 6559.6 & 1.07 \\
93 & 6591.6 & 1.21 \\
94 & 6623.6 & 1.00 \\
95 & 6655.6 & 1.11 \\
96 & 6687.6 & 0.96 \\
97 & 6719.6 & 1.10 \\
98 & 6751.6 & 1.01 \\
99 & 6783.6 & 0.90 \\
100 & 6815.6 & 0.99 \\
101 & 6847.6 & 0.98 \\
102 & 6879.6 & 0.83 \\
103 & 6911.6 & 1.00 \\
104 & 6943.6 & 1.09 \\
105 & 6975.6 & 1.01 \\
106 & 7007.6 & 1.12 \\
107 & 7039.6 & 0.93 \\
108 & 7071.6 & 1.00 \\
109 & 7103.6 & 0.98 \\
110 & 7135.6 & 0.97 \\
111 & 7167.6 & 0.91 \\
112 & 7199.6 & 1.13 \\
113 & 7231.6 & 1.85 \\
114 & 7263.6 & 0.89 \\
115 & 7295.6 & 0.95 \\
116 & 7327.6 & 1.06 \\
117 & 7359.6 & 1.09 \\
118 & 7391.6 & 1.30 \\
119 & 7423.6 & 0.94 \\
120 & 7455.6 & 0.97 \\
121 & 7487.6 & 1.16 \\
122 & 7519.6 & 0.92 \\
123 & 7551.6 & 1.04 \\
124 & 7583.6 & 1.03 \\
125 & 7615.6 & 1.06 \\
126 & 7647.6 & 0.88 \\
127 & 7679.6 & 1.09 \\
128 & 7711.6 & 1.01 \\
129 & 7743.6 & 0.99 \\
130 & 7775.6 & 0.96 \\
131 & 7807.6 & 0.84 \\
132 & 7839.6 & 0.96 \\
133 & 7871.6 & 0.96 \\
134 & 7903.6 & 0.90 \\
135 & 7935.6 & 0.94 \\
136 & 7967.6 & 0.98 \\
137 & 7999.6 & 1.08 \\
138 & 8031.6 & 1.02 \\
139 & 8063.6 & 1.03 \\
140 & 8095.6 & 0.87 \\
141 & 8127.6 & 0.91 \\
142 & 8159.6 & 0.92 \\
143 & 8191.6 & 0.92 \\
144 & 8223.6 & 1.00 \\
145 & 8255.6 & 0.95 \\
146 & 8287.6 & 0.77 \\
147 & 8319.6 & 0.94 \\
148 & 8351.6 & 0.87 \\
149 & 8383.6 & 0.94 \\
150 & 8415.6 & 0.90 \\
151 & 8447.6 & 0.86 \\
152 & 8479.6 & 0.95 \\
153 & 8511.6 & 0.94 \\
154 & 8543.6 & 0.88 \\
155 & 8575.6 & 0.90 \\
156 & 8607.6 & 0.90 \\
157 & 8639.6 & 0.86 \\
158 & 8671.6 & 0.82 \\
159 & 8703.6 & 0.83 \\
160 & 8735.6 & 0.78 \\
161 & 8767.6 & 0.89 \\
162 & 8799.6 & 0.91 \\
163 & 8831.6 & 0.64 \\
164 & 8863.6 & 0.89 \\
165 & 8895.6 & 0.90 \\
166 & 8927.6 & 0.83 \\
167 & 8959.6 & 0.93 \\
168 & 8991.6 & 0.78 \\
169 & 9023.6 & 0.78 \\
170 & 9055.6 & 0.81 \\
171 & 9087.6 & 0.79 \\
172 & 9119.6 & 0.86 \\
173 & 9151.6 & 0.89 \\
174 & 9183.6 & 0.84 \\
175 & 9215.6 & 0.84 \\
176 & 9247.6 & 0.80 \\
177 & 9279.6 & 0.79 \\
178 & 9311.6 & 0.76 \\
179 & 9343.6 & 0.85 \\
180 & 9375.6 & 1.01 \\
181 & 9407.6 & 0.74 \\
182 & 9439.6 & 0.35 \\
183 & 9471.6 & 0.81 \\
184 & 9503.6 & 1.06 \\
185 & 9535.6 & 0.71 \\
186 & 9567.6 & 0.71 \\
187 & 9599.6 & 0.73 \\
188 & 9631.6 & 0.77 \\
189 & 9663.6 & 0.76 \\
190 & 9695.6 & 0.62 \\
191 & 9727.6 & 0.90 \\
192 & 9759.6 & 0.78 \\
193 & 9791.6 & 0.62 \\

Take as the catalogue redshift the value 0.10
